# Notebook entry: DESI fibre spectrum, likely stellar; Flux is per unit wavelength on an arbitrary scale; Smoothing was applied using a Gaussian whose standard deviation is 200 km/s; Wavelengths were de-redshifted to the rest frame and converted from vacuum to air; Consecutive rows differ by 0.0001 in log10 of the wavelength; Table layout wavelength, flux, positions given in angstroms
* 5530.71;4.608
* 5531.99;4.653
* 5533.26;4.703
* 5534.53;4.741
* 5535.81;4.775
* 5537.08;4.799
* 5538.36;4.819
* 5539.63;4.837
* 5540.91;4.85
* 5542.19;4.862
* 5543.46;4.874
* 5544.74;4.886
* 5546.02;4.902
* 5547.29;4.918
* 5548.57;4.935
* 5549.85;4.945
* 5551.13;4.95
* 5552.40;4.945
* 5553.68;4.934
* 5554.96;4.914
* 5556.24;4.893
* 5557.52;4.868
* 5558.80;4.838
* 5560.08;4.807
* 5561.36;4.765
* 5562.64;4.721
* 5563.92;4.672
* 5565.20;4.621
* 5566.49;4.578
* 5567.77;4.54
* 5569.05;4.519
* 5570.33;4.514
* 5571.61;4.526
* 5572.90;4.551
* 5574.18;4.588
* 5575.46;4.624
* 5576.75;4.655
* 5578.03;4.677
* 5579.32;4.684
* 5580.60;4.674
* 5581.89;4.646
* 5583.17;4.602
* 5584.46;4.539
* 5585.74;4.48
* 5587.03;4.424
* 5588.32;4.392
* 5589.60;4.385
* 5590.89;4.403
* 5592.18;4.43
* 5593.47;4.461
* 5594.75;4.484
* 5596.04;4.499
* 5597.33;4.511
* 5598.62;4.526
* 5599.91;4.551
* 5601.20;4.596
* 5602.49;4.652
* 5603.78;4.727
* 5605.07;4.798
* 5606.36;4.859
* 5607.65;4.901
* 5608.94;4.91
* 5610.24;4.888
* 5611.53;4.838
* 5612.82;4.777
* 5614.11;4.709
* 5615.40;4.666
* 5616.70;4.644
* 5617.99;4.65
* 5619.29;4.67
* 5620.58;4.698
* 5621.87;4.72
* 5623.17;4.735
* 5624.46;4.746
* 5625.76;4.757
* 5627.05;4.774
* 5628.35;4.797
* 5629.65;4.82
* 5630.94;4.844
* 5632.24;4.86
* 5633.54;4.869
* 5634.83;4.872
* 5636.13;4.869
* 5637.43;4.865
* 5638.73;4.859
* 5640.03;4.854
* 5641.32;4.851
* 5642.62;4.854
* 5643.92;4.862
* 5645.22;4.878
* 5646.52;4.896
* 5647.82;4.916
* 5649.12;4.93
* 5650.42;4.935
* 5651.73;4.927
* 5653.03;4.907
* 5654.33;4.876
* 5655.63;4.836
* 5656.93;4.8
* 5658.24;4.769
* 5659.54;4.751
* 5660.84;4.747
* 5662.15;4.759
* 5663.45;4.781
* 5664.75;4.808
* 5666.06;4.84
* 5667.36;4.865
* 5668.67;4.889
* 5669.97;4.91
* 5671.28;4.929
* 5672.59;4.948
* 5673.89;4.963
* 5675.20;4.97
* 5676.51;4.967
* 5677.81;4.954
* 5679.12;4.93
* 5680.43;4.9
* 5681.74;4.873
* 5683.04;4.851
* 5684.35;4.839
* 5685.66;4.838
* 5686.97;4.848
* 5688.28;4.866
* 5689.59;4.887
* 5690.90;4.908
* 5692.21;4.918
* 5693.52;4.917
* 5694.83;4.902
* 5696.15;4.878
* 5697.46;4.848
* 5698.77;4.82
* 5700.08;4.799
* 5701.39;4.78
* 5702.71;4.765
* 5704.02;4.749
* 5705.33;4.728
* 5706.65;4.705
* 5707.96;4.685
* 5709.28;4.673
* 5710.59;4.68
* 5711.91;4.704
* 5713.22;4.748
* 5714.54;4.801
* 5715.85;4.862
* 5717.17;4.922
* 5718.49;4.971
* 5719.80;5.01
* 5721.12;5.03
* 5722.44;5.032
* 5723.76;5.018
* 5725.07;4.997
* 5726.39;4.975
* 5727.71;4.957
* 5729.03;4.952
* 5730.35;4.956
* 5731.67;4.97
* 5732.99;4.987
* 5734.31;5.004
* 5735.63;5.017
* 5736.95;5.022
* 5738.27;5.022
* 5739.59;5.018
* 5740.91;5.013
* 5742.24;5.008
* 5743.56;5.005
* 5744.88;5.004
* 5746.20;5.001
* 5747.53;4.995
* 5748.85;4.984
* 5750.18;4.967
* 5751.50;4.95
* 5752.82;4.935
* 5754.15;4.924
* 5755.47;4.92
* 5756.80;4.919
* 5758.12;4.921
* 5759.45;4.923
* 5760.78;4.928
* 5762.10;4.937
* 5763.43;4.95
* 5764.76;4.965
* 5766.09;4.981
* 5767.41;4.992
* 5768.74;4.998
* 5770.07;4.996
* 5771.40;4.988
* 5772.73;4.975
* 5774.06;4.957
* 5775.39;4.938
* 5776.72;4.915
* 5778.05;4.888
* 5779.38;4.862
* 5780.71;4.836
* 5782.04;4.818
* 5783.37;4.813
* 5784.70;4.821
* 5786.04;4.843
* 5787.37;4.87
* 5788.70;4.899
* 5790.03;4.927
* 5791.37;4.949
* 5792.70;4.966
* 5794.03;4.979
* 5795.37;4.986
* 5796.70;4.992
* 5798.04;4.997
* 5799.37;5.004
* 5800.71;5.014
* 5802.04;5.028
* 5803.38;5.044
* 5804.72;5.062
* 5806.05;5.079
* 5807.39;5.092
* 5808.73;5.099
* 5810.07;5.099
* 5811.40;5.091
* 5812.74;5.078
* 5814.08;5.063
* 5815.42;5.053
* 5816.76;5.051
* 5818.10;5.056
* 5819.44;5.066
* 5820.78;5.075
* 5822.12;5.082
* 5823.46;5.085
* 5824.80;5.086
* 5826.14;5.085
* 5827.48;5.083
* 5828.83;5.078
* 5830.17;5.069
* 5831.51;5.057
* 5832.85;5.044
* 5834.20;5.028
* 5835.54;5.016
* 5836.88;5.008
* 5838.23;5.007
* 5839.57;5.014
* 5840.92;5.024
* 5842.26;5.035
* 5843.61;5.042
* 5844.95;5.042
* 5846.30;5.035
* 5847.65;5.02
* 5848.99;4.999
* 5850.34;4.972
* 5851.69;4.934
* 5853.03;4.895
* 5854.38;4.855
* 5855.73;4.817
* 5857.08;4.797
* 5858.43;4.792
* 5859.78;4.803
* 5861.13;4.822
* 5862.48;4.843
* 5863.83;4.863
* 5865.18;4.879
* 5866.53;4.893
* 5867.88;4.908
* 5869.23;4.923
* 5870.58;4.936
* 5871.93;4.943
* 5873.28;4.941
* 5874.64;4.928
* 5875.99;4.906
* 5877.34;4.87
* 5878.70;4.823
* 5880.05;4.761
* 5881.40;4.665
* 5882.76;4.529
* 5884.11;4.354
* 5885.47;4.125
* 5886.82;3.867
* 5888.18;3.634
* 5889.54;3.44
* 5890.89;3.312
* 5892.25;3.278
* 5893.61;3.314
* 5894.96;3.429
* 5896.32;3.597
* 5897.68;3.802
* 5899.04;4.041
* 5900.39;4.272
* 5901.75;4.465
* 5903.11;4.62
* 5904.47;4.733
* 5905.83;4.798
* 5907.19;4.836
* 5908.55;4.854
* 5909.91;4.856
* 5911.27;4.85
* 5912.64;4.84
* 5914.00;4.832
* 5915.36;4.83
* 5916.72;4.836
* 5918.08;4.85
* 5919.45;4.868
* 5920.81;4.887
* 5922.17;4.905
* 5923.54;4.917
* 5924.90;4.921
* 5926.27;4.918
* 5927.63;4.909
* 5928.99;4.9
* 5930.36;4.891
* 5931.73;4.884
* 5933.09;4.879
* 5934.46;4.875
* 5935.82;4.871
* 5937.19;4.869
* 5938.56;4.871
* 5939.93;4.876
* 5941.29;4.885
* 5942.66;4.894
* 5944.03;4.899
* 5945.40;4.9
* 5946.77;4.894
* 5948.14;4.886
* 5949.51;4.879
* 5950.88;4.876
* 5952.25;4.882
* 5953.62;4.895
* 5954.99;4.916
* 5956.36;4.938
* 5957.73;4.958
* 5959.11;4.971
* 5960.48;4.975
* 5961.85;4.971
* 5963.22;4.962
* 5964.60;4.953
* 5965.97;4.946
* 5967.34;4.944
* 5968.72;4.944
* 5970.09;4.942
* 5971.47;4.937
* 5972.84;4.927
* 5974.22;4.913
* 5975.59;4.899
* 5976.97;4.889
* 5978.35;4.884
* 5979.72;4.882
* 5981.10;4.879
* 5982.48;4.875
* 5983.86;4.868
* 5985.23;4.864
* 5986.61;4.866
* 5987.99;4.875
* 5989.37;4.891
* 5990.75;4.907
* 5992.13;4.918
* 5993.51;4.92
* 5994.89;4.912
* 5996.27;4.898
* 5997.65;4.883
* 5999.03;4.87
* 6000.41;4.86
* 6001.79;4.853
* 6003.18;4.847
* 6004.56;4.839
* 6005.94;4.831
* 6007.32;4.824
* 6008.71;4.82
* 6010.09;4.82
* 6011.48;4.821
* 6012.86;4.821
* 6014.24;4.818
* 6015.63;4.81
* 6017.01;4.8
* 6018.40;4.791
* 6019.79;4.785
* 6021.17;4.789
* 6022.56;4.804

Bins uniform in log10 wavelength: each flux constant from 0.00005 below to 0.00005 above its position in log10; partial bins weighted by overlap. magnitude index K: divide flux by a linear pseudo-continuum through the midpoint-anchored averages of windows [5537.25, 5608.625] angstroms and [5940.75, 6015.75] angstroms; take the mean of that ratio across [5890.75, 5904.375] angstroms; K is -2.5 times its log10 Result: 0.24 mag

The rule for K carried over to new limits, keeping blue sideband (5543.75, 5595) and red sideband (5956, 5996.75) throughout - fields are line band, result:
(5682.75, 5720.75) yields -0.02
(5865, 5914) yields 0.10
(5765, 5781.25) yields -0.03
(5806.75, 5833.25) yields -0.06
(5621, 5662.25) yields -0.03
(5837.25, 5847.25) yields -0.04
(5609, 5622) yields -0.01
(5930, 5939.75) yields 0.00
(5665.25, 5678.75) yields -0.04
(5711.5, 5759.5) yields -0.04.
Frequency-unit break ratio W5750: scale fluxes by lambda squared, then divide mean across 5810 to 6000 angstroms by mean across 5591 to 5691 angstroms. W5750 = 1.10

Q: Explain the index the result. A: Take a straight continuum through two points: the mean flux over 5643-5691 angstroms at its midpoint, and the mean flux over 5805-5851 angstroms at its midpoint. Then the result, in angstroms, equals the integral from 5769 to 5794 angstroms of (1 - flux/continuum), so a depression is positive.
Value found 0.5 angstroms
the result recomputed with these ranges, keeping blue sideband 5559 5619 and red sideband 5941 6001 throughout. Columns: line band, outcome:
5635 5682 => -2.0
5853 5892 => 1.8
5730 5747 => -1.0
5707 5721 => -0.3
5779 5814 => -1.4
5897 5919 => 1.0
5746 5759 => -0.6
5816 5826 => -0.6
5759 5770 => -0.5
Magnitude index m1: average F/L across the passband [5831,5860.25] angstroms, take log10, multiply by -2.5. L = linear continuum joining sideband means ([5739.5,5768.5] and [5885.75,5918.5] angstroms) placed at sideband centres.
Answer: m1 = -0.10 mag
